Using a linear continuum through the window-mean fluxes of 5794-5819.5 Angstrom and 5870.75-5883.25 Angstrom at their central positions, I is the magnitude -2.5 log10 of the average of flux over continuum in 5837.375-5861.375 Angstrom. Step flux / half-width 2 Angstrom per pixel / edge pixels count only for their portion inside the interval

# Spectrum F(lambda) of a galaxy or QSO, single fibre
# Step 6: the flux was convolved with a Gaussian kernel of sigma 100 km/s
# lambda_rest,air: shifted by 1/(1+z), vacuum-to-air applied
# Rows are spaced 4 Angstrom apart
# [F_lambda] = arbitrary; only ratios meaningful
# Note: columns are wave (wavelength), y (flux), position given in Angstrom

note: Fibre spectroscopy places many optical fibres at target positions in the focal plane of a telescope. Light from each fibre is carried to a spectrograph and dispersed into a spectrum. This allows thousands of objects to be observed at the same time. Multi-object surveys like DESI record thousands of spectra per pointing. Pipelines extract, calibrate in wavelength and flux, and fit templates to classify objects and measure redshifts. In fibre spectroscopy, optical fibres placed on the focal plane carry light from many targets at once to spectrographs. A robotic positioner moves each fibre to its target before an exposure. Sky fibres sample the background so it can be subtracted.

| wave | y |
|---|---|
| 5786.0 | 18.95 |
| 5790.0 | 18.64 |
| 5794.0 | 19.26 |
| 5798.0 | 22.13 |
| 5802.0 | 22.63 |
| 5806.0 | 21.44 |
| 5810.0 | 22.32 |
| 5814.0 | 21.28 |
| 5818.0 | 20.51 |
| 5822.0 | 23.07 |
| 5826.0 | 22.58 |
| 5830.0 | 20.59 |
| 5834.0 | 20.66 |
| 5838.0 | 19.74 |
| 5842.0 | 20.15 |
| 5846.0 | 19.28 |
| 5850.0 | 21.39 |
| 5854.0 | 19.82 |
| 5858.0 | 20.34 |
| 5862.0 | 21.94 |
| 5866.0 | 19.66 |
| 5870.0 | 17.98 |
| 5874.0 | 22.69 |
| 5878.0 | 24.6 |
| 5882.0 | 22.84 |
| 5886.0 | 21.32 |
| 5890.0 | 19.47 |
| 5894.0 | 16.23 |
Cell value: 0.107 mag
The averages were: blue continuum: 21.5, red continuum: 22.9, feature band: 20.2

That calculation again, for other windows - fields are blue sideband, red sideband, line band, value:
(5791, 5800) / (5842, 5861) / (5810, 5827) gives -0.08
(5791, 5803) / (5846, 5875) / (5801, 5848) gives -0.02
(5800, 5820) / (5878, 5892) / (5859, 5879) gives 0.03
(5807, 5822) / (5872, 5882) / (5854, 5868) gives 0.12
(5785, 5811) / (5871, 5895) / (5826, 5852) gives 0.03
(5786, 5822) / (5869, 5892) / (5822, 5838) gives 0.00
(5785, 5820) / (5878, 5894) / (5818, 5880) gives 0.00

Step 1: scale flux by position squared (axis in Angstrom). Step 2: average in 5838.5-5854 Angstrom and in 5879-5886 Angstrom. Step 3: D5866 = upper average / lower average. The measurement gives 1.14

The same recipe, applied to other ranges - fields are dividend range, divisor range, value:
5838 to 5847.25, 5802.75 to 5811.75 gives 0.91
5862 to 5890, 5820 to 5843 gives 1.03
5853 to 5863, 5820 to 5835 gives 0.96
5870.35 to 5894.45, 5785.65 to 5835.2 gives 1.03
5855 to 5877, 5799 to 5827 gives 0.96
